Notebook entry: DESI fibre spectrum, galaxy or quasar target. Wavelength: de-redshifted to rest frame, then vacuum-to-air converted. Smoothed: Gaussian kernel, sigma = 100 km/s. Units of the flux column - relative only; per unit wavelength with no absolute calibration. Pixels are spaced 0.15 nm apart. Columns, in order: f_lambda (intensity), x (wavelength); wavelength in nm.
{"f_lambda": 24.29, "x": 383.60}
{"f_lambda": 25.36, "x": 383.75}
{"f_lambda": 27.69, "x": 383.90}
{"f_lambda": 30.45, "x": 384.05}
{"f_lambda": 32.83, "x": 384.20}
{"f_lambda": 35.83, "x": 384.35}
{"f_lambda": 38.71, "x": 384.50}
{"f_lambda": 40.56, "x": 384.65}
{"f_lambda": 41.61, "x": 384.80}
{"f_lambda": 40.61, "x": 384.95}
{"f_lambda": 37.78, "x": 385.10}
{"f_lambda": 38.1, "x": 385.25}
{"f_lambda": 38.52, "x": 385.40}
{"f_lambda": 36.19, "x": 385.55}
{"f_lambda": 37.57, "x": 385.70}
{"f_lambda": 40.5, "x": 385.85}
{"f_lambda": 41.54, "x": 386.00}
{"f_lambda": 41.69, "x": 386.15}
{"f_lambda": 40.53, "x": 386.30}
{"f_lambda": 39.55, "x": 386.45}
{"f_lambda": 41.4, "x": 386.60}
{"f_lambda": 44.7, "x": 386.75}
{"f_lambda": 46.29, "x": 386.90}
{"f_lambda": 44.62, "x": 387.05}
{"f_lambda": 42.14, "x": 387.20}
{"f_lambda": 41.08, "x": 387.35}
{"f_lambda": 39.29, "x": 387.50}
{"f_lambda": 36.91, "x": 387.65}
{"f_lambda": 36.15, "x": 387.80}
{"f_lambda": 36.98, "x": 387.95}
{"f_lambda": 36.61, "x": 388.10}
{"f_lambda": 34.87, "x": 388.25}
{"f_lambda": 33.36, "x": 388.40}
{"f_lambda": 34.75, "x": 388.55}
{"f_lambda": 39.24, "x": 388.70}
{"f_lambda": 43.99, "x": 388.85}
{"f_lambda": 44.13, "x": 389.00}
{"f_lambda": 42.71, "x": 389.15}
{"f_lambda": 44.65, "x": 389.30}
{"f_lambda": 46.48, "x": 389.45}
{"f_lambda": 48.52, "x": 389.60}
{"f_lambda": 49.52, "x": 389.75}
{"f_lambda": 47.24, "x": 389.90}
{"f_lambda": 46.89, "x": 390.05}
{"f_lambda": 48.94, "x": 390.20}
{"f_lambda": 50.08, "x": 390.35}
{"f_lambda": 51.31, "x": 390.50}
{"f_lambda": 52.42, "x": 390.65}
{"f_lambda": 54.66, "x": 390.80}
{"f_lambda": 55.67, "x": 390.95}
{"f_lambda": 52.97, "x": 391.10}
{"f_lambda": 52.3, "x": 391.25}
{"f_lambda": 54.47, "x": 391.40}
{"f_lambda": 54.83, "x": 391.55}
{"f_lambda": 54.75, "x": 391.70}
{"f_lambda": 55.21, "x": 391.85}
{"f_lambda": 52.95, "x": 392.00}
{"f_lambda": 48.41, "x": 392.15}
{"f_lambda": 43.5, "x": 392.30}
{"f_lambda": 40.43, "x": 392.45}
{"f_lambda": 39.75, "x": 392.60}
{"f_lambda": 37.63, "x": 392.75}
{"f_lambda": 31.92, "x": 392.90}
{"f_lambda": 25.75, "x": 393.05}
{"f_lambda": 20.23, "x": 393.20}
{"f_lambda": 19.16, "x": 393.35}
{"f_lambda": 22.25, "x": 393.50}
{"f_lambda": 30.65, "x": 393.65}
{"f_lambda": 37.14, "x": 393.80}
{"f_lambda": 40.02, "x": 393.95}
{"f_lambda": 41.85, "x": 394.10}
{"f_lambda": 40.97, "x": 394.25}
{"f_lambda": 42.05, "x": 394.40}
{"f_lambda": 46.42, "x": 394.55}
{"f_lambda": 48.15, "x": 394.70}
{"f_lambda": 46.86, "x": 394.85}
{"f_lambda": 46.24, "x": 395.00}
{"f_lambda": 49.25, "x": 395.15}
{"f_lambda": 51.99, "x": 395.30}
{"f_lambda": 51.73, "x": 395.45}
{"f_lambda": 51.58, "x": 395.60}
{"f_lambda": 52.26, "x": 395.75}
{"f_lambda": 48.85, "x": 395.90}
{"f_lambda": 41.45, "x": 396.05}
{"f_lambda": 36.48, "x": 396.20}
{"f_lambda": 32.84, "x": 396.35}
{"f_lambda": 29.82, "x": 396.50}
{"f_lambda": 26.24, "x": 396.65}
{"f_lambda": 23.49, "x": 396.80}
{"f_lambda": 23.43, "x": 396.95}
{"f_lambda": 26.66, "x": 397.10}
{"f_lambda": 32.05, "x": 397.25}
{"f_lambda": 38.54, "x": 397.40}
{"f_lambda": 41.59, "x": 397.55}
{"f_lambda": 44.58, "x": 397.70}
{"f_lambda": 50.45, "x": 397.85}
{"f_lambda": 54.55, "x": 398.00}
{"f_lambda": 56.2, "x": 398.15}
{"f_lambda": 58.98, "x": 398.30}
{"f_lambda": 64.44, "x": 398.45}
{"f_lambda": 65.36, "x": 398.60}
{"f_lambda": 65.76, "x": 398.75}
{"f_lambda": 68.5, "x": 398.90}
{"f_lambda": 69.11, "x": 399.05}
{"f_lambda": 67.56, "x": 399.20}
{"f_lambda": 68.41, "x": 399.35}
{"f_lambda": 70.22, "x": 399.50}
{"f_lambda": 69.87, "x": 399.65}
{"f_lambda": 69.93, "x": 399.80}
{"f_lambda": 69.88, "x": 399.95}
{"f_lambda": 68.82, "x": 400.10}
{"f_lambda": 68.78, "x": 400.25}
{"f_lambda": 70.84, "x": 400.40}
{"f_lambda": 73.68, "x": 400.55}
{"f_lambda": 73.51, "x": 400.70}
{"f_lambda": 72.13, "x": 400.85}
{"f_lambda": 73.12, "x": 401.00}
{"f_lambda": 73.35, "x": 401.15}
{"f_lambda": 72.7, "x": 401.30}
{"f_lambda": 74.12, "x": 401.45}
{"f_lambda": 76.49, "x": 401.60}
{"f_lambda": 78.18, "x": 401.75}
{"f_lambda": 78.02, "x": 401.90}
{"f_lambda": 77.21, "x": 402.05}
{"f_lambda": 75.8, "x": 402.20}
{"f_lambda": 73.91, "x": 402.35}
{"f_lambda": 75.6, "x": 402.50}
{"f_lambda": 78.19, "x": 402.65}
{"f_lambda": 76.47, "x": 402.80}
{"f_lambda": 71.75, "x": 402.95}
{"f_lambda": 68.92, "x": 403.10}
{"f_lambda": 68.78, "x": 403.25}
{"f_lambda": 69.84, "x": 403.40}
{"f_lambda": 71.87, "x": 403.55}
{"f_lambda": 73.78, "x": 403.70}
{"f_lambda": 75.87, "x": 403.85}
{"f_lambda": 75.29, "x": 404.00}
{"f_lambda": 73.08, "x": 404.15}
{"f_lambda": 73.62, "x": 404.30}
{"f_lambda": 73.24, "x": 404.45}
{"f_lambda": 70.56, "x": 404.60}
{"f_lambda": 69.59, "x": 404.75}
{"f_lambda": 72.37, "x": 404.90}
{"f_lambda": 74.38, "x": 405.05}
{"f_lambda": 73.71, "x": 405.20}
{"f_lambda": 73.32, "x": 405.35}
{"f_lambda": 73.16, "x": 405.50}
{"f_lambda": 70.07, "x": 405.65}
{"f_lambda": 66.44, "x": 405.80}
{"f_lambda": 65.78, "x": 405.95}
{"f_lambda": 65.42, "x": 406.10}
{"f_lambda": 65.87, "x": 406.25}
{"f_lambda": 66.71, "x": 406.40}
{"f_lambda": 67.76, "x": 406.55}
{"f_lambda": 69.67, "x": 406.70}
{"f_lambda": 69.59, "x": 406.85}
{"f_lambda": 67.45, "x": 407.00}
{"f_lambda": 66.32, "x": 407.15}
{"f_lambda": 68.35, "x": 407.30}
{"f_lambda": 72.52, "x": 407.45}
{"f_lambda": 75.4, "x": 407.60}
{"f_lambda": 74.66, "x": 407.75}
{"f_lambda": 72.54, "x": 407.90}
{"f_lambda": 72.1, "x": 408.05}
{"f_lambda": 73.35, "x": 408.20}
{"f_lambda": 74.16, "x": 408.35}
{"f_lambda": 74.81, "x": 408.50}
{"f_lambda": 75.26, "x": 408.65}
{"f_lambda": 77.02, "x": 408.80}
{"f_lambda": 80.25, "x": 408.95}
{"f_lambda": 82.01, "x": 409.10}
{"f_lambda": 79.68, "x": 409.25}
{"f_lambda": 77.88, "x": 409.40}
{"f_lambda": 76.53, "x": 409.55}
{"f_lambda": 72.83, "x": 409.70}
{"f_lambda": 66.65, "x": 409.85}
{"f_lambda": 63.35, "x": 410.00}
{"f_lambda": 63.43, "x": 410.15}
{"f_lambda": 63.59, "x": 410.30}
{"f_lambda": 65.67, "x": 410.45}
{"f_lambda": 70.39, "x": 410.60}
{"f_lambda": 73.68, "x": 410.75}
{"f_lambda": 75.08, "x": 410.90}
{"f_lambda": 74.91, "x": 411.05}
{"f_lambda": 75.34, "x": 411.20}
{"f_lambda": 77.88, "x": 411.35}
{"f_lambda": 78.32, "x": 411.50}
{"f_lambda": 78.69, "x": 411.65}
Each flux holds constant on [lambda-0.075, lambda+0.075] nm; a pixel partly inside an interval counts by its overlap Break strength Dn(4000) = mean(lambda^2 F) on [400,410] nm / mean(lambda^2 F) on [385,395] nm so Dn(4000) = 1.9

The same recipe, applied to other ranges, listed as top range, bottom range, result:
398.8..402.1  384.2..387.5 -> 1.92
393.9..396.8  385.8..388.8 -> 1.13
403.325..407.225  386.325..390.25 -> 1.83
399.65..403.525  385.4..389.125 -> 1.98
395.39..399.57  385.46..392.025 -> 1.14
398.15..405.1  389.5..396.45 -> 1.68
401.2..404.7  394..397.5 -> 1.90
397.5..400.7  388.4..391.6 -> 1.40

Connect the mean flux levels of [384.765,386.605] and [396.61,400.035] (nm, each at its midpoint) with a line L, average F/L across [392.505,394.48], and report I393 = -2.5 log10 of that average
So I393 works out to 0.41 mag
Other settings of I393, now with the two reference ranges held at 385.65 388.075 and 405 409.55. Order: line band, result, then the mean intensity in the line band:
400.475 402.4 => -0.18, 74.8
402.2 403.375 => -0.13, 73.4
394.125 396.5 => 0.19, 45.2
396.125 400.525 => 0.11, 53.1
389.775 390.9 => -0.10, 50.3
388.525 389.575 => 0.03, 42.9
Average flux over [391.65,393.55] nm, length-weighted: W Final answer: 37.8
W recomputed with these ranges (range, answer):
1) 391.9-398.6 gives 41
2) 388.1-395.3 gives 43.5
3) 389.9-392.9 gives 49.3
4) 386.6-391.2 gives 44.2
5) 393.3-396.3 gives 42.4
